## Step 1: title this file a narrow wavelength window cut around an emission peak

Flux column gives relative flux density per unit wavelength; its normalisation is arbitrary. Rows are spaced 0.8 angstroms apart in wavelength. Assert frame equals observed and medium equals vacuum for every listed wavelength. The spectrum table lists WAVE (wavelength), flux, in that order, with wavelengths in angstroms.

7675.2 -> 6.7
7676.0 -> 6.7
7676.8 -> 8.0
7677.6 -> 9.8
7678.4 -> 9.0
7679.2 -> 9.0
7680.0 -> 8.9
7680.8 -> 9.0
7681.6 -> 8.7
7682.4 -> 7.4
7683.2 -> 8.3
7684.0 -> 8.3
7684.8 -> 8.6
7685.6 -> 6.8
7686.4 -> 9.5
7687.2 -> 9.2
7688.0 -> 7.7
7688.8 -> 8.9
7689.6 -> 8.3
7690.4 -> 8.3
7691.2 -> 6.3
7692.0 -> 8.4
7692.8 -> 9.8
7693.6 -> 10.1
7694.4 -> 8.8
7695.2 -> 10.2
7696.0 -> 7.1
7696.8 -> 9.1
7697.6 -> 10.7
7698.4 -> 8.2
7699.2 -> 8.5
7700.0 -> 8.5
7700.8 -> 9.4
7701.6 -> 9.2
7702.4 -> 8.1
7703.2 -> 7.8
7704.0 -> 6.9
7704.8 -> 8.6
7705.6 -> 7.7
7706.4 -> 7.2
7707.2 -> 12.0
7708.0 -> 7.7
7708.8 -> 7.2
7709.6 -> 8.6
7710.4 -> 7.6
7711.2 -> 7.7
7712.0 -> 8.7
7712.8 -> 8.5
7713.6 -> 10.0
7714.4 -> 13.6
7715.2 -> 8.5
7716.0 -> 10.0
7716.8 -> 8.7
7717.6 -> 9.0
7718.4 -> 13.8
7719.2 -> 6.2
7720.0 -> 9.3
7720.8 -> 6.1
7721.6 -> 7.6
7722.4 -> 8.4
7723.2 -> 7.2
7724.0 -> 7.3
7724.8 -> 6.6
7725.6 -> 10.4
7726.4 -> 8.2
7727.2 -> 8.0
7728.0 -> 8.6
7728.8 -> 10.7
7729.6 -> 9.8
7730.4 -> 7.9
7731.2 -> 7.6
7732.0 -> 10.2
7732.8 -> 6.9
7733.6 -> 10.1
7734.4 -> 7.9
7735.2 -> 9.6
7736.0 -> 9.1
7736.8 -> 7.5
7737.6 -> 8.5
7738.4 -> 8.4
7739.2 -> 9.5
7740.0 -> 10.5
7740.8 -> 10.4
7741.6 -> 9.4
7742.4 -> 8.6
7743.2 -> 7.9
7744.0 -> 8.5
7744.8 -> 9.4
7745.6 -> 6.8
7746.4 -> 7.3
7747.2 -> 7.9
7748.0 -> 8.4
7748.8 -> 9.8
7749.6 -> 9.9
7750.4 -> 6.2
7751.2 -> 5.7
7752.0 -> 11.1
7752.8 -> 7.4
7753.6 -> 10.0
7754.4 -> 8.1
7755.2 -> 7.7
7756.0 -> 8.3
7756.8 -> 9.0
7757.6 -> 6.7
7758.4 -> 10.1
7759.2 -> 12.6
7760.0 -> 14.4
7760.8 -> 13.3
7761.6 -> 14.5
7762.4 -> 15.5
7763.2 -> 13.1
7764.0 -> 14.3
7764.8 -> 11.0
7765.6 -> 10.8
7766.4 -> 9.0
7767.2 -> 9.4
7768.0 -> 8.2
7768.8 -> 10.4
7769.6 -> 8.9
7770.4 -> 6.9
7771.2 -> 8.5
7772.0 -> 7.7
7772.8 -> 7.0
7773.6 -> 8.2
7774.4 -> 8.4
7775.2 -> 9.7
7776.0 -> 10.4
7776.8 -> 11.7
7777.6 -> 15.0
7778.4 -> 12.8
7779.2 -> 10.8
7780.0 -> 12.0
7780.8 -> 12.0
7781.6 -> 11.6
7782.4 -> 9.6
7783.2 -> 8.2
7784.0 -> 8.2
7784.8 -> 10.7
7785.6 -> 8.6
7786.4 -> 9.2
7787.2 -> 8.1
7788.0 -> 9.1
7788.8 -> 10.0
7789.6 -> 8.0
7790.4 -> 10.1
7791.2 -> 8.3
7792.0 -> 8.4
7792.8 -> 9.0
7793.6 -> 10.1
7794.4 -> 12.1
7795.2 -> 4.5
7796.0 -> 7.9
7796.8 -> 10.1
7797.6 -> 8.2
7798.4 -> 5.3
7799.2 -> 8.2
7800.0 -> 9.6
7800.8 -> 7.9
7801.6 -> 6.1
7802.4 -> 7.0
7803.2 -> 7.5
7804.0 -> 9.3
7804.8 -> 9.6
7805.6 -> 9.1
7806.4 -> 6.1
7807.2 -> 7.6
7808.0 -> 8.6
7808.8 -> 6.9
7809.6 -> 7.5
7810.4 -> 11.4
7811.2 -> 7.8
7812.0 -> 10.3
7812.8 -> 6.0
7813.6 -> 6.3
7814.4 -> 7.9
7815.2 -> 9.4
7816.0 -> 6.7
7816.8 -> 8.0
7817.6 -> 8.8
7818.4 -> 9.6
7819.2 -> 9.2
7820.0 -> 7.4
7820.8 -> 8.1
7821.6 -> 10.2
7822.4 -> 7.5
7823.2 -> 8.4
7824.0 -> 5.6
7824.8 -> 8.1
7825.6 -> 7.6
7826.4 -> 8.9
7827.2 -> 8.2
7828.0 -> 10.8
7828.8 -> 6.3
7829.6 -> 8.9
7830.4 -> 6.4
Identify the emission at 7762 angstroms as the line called [S II]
